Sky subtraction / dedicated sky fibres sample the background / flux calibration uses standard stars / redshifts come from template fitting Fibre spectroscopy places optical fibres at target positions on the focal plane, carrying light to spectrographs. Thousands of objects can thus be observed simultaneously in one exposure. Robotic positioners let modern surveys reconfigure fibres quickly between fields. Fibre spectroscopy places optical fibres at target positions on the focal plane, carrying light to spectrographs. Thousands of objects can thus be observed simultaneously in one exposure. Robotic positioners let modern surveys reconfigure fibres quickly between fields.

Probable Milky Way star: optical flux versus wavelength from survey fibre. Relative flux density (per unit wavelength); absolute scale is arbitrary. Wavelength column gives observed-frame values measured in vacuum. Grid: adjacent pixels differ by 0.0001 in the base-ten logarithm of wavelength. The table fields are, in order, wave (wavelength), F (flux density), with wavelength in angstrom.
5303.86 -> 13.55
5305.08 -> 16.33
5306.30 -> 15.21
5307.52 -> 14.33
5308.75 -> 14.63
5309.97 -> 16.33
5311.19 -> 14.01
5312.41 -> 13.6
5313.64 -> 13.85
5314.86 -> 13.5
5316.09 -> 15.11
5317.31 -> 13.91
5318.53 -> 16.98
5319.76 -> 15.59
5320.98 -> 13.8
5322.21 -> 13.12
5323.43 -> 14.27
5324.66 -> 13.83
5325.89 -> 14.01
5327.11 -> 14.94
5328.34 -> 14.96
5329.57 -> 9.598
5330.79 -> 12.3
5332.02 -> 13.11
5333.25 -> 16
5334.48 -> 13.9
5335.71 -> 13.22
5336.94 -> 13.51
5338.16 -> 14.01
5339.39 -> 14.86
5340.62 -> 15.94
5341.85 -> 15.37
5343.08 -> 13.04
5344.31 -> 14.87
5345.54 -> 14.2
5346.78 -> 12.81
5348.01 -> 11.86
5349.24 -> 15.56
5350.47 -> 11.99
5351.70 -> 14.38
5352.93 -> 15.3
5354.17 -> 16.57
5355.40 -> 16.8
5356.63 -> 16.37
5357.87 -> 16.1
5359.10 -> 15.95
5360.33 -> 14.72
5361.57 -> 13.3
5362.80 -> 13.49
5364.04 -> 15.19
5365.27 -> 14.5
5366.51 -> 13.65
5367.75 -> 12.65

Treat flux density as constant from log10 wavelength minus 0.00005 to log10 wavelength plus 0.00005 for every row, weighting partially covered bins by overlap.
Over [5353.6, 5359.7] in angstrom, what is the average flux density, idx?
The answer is 16.4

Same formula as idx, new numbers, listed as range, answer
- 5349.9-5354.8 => 14.6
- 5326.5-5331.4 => 13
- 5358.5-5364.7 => 14.5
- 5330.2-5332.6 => 12.7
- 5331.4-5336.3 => 14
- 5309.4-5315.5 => 14.2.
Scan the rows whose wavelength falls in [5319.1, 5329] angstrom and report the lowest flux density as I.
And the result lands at 13.12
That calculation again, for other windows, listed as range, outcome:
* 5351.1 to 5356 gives 14.38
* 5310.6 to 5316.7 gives 13.5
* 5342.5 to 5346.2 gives 13.04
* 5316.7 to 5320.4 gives 13.91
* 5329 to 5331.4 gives 9.598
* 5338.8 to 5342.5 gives 14.86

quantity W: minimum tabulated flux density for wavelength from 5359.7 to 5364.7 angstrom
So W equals 13.3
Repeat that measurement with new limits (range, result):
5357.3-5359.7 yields 15.95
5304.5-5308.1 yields 14.33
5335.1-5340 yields 13.22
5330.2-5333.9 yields 12.3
